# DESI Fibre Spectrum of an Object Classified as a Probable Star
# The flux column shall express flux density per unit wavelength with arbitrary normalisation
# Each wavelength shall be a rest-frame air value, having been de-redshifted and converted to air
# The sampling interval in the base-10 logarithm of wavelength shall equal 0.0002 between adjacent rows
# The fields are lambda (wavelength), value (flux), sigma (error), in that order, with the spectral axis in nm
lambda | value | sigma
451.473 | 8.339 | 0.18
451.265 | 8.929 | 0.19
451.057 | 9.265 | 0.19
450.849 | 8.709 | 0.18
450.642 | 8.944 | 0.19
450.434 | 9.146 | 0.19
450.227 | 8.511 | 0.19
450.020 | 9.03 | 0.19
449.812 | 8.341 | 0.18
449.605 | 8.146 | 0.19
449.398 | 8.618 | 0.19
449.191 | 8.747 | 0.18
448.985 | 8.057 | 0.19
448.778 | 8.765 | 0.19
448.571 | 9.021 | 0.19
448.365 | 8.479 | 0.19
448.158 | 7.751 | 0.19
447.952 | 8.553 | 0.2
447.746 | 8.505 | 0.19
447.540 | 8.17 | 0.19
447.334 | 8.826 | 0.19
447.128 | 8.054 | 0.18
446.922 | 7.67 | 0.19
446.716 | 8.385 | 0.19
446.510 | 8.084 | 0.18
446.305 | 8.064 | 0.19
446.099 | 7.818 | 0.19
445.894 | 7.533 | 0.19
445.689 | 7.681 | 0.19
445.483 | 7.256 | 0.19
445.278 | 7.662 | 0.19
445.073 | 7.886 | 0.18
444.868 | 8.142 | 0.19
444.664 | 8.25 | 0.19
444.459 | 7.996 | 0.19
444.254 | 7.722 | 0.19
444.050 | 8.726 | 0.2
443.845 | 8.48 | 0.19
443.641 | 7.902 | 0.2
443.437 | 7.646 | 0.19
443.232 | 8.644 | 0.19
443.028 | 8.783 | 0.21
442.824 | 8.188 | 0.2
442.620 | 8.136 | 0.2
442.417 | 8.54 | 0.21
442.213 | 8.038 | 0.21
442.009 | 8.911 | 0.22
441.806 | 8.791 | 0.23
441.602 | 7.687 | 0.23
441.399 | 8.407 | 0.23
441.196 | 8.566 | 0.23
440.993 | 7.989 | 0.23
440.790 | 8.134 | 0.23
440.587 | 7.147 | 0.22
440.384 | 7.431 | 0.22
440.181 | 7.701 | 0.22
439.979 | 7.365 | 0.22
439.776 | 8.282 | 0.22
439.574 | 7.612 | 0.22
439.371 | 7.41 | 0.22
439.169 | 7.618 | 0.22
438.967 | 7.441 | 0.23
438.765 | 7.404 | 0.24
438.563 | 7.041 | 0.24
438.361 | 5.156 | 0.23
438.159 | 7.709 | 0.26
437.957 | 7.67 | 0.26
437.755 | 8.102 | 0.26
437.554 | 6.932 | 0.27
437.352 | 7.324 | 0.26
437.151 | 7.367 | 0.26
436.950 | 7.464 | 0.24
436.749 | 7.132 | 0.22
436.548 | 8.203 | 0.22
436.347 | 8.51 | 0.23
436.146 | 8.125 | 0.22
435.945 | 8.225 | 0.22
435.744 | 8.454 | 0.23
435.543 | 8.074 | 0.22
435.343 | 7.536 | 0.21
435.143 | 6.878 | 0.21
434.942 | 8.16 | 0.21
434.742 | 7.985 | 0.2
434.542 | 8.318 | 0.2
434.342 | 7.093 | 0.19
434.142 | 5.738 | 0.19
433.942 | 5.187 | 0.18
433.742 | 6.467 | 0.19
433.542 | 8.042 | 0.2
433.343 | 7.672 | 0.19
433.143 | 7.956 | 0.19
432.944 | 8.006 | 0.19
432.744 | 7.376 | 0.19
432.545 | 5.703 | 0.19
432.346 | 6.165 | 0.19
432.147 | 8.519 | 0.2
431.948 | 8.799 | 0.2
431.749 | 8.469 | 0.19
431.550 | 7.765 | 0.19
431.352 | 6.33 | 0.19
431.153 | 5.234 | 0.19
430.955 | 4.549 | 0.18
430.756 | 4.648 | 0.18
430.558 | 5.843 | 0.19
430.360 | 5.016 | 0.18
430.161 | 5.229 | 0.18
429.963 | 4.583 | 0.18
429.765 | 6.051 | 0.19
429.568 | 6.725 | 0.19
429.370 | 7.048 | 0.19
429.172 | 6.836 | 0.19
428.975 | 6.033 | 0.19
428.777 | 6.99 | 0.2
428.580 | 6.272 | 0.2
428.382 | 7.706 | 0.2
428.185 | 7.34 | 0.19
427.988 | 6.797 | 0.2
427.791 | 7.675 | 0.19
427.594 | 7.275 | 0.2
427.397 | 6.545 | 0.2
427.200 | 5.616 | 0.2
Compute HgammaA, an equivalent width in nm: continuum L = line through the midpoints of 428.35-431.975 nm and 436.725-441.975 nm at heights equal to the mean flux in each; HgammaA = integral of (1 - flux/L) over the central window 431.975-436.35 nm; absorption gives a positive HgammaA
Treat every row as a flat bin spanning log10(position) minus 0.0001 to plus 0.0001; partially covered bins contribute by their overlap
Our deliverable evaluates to -0.40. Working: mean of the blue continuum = 6.25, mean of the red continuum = 7.6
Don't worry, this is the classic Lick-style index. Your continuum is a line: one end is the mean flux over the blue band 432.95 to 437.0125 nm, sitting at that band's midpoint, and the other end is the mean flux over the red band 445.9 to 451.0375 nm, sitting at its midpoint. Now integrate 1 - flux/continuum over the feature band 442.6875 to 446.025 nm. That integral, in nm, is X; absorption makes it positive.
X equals 0.06 nm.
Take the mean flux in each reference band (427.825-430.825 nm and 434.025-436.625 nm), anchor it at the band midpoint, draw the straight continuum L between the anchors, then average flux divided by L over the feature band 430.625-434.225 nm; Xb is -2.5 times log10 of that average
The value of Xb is 0.04 mag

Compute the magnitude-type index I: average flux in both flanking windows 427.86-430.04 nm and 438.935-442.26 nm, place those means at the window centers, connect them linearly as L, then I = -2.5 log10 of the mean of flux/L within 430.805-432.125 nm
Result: 0.01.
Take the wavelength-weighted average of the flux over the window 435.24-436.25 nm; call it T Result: 8.08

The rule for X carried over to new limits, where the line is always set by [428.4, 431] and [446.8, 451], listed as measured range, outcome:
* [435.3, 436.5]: -0.25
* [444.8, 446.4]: 0.06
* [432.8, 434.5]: -0.17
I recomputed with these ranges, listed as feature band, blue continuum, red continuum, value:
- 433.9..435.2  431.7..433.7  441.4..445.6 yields 0.08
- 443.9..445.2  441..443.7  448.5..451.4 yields 0.04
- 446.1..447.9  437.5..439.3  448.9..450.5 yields 0.01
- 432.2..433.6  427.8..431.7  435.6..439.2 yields -0.08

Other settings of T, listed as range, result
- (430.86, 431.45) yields 5.38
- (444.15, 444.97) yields 8.04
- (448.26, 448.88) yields 8.75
